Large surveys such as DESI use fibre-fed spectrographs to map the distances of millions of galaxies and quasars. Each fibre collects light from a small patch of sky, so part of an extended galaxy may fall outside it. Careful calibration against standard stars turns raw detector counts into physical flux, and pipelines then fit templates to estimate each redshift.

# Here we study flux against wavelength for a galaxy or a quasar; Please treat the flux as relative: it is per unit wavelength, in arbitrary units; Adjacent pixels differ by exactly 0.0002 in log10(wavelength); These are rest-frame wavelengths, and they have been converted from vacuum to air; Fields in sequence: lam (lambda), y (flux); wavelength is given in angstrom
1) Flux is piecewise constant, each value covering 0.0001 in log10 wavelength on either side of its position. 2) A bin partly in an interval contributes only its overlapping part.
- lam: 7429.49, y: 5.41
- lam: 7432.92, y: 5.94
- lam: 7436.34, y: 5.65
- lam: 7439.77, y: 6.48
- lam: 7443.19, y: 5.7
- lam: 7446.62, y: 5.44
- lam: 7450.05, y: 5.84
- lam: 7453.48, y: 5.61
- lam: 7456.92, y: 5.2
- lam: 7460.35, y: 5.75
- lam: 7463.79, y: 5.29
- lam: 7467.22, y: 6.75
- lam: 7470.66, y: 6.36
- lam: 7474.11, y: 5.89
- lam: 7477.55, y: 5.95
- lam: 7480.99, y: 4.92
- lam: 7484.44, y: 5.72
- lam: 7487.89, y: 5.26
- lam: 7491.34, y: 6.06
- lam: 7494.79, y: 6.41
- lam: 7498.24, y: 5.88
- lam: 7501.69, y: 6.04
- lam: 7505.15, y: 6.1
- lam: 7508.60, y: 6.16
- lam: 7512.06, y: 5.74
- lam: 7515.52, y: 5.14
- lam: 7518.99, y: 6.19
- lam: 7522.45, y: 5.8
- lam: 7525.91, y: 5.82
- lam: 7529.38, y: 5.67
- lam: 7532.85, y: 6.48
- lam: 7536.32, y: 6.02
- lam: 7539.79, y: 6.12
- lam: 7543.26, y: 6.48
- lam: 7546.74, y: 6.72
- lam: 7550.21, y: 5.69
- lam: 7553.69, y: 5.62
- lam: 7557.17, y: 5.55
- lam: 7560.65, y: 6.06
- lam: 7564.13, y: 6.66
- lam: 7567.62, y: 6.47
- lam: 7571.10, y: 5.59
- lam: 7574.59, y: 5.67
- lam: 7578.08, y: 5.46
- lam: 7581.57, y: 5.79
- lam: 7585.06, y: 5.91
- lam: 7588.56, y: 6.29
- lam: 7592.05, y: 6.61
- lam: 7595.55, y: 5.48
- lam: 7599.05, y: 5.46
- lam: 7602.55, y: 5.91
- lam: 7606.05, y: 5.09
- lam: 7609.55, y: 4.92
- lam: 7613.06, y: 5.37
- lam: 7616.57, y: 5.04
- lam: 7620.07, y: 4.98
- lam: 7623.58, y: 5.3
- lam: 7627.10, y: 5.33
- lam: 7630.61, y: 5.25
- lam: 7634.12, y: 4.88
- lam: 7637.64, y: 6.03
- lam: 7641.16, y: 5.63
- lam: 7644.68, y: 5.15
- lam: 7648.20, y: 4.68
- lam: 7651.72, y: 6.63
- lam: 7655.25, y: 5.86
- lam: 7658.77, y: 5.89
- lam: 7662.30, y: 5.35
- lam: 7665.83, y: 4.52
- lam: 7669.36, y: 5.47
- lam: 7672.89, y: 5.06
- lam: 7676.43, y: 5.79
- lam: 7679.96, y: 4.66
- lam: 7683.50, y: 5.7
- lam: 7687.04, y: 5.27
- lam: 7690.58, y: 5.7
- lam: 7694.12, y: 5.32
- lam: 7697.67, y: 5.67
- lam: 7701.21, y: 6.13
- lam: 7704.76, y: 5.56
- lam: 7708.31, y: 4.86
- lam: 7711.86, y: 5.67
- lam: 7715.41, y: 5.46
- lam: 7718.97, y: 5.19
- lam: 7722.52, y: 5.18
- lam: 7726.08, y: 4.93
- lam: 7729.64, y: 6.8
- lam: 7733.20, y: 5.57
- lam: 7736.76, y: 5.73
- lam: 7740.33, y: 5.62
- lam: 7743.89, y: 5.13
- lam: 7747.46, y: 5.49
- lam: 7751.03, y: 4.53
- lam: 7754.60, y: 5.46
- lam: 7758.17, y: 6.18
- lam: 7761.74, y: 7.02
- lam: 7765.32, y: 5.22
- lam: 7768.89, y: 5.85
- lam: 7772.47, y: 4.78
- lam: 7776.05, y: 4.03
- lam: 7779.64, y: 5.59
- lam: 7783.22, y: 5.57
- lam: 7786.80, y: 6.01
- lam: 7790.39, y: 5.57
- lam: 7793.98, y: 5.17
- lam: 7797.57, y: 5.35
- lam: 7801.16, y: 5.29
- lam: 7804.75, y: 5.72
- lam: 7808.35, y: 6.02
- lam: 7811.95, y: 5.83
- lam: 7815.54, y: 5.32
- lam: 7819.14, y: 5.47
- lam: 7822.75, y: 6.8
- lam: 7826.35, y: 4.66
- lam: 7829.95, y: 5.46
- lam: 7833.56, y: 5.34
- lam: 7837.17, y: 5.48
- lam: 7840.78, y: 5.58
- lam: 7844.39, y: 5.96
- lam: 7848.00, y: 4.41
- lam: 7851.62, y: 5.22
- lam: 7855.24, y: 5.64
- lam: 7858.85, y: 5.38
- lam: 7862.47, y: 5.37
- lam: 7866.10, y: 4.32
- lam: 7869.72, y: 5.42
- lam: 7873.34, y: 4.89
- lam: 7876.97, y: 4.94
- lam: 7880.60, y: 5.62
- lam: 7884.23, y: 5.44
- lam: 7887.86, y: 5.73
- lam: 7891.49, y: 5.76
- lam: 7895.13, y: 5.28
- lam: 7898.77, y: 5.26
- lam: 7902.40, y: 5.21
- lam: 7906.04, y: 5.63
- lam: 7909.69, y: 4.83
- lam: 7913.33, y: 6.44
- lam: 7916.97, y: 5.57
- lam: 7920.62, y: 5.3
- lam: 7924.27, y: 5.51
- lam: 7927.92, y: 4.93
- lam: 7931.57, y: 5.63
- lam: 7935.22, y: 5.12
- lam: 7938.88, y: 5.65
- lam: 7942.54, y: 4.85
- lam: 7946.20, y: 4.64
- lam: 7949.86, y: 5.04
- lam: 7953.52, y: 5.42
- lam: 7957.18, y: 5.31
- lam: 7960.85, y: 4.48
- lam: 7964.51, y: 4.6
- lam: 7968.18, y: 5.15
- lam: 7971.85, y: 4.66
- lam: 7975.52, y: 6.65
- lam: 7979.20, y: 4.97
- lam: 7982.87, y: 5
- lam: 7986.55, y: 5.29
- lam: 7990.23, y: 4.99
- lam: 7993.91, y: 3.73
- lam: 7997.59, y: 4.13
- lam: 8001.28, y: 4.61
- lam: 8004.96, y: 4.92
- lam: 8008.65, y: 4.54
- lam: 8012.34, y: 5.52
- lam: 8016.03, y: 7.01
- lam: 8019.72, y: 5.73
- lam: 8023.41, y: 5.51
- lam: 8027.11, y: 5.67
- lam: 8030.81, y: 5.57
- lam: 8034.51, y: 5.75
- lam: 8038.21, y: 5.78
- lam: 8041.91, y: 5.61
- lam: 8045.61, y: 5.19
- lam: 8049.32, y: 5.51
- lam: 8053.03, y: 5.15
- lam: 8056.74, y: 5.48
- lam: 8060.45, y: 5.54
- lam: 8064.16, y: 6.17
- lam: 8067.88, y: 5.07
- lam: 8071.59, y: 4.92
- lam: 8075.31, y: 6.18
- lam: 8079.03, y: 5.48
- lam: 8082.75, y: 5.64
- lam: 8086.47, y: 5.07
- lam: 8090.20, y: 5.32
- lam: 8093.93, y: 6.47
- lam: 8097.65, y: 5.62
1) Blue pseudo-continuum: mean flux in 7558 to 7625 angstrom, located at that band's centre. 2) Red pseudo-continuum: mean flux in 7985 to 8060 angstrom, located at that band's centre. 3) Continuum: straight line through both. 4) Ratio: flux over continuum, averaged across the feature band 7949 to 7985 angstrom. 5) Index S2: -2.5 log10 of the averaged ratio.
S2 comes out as 0.04 mag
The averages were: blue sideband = 5.69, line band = 5.13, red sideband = 5.29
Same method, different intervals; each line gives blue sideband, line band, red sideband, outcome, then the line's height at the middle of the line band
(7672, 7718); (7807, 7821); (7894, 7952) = -0.05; 5.38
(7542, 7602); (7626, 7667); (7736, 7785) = 0.06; 5.76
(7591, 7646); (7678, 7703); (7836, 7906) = -0.03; 5.37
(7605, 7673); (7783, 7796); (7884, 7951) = -0.05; 5.35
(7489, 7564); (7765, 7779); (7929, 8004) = 0.09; 5.44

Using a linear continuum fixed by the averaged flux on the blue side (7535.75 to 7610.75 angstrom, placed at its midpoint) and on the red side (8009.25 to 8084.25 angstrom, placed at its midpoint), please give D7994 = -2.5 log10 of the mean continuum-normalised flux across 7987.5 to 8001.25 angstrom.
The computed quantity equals 0.27 mag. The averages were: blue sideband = 5.89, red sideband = 5.61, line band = 4.39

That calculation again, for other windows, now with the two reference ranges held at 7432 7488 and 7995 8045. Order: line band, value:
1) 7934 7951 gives 0.08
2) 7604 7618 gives 0.11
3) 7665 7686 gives 0.08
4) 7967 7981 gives 0.01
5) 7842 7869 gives 0.06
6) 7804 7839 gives -0.02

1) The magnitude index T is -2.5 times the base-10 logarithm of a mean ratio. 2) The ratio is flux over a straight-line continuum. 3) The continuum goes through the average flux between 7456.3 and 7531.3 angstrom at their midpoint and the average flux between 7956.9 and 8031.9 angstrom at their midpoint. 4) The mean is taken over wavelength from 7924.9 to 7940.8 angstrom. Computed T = -0.02 mag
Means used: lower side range 5.83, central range 5.34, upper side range 5.14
